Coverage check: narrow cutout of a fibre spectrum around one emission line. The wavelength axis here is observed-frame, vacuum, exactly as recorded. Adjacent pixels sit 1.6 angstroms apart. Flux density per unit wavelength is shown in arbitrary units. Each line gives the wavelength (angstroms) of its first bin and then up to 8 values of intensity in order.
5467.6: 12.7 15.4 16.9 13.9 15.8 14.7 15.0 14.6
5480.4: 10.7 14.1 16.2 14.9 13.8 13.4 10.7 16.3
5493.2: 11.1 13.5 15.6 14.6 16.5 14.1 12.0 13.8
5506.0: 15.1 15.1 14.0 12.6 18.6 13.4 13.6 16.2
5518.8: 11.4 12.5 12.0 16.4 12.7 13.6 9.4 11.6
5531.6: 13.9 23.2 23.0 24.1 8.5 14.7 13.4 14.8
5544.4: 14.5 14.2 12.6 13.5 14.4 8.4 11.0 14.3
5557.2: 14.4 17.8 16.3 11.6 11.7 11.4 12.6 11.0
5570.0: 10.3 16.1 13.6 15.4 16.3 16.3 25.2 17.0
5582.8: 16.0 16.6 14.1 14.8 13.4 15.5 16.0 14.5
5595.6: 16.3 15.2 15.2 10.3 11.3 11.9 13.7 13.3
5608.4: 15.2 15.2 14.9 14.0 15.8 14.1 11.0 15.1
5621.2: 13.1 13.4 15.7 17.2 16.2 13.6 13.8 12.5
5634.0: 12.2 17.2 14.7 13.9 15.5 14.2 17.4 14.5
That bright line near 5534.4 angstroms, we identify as Hbeta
